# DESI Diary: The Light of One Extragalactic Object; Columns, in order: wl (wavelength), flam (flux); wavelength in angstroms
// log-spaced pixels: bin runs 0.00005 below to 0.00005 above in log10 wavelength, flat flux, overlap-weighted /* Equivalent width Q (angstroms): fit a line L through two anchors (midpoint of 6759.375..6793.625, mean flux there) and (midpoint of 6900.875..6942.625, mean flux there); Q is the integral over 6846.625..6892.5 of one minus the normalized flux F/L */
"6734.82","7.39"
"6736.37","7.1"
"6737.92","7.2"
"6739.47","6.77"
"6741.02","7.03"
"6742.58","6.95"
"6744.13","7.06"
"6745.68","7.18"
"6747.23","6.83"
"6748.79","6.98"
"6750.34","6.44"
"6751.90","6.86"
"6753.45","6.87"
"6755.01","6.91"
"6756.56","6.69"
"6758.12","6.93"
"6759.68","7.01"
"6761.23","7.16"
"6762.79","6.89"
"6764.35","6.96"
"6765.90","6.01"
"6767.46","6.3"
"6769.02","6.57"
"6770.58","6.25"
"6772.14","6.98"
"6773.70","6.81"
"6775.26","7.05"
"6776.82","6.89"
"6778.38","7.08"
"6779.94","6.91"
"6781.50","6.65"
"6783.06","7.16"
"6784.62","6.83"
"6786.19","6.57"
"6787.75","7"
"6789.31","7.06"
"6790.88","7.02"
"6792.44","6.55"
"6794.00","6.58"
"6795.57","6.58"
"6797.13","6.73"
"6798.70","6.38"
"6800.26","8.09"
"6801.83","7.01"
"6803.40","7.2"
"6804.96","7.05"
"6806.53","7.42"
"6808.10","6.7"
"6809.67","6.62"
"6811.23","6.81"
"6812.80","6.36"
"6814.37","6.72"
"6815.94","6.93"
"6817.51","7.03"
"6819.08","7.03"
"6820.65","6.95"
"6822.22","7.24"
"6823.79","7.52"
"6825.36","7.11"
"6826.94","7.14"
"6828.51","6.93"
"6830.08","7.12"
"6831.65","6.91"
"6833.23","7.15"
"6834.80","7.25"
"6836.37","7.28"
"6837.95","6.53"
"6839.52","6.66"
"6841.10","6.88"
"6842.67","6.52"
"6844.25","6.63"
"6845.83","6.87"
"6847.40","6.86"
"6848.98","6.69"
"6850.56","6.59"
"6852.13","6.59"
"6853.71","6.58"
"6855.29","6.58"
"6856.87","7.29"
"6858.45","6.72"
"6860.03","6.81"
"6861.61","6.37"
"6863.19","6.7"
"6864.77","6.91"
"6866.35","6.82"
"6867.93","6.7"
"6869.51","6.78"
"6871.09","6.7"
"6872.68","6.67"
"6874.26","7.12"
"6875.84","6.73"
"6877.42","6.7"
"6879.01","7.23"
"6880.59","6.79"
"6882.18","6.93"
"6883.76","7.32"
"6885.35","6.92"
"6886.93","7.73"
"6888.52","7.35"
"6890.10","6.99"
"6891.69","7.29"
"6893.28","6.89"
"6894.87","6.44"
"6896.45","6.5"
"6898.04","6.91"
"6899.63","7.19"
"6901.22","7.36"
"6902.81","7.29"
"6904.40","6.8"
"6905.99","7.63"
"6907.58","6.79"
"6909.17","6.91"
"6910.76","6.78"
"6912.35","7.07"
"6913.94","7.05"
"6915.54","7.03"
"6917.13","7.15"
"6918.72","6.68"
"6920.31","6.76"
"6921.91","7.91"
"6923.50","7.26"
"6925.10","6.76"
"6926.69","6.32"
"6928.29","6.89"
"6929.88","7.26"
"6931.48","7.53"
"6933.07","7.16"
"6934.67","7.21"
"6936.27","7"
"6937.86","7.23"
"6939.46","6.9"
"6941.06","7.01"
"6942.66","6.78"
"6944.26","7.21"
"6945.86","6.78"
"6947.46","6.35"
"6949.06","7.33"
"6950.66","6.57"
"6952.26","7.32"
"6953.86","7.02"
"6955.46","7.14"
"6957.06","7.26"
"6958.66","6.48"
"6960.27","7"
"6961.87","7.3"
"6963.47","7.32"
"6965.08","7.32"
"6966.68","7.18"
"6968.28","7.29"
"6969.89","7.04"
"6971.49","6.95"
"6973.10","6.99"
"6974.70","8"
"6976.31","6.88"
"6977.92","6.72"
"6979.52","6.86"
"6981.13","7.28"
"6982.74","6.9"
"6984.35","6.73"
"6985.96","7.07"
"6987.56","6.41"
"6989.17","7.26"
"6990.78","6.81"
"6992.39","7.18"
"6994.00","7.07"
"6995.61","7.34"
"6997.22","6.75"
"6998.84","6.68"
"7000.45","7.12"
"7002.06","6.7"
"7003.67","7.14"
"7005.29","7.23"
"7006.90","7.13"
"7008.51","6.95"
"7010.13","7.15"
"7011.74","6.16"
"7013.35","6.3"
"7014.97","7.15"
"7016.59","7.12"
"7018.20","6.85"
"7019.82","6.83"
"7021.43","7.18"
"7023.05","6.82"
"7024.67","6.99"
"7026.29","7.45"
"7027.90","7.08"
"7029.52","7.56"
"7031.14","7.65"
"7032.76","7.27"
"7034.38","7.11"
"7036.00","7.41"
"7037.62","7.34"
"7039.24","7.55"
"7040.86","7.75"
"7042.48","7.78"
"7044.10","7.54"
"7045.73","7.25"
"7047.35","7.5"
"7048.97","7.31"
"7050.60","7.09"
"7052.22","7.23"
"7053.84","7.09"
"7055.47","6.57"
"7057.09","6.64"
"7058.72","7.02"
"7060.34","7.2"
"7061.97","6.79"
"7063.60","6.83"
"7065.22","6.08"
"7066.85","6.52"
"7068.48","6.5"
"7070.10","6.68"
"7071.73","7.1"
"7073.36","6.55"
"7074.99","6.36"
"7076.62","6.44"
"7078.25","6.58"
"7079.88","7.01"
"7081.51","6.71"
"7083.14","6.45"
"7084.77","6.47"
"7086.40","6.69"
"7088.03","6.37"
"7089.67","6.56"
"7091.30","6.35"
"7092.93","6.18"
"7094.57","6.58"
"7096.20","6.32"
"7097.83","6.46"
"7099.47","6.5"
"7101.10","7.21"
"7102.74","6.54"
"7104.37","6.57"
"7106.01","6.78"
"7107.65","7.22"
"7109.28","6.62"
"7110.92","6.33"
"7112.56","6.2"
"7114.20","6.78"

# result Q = 0.6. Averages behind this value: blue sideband 6.8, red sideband 7.06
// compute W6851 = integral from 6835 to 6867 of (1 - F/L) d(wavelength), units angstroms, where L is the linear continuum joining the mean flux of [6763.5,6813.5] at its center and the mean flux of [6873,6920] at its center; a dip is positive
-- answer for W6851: 0.8 angstroms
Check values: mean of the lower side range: 6.82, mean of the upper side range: 7.01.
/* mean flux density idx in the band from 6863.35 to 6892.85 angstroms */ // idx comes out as 6.98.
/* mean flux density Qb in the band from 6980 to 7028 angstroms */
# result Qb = 6.96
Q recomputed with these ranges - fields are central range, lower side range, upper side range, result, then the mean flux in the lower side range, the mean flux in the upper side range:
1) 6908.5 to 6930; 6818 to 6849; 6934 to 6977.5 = 0.2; 6.97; 7.07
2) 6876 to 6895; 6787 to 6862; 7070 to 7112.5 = -0.7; 6.89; 6.59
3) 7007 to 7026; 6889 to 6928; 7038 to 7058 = 0.8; 6.99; 7.27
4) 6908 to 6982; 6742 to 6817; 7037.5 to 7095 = -2.2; 6.85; 6.85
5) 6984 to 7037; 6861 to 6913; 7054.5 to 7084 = -2.1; 6.95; 6.67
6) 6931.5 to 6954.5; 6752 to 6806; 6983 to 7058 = 0.0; 6.85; 7.09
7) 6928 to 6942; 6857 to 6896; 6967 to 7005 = -0.4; 6.9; 7.01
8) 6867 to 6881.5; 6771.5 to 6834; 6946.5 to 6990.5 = 0.3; 6.95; 7.03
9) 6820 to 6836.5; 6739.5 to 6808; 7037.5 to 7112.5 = -0.7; 6.87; 6.8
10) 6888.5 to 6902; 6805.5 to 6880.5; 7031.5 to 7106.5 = -0.2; 6.86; 6.85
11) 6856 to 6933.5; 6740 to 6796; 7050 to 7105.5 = -2.6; 6.82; 6.65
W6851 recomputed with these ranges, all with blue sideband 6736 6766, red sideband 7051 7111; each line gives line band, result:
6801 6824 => -0.3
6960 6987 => -1.5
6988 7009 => -0.9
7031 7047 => -1.8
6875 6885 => -0.2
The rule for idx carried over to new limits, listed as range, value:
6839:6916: 6.89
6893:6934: 7.01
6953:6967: 7.11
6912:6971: 7.05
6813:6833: 7.03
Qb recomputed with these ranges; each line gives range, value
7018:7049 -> 7.32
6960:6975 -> 7.23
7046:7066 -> 6.96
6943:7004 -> 7.02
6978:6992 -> 6.92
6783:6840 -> 6.95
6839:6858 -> 6.73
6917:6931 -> 7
